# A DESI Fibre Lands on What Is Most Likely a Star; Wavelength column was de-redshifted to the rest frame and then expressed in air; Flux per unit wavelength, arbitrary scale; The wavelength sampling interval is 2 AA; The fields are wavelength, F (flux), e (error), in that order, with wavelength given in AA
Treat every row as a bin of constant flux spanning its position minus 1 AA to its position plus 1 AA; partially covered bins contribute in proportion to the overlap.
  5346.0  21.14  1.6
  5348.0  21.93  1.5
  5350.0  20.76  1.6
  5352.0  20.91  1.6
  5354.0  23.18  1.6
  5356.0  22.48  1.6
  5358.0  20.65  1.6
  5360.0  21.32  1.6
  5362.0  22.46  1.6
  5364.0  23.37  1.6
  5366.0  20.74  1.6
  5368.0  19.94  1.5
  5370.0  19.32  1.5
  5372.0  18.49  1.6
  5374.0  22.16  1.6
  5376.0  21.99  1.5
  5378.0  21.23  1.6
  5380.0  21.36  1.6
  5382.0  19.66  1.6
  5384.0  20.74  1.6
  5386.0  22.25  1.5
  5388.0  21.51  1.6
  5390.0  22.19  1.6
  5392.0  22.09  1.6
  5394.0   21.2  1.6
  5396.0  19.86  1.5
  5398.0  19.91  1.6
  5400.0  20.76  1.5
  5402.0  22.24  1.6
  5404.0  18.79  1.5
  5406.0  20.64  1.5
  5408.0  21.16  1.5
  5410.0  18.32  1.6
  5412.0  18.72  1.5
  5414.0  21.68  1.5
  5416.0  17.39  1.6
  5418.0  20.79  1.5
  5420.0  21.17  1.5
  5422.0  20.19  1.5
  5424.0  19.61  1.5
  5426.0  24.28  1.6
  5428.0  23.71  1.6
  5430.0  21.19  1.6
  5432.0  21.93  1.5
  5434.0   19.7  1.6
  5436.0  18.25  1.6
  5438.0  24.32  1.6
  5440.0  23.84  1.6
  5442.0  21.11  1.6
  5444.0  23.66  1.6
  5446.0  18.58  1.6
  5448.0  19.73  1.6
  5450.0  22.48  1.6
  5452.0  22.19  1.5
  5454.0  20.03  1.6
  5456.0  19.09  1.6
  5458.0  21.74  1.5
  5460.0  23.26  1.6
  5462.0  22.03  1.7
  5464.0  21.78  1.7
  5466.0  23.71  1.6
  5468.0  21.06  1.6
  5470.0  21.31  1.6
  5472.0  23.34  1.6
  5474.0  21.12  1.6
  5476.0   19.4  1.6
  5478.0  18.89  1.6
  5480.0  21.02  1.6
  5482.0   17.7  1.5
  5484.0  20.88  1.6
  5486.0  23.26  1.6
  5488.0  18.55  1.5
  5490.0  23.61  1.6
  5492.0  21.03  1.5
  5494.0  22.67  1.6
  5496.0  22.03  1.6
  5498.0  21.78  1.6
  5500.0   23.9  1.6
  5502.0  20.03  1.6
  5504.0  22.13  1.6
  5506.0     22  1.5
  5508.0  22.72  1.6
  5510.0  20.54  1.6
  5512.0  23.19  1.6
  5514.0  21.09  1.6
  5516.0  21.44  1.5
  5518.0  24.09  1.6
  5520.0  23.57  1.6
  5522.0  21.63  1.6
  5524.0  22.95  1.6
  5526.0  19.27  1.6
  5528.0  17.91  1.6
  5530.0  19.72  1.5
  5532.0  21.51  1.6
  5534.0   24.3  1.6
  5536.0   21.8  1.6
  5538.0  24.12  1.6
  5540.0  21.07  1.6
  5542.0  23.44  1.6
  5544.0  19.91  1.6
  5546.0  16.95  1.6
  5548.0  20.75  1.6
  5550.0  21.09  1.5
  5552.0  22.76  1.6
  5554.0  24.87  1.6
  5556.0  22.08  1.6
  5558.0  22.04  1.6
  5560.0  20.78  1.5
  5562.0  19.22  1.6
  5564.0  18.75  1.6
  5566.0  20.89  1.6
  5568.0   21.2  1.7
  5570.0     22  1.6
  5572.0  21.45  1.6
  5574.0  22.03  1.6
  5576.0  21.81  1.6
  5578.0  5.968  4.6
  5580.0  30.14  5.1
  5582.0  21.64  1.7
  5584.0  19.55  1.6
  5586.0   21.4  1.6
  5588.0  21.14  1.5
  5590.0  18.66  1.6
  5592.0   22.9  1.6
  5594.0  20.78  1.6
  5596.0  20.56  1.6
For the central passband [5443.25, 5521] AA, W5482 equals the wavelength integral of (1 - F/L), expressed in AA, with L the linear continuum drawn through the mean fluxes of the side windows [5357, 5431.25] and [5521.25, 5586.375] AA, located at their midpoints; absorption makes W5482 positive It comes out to -2.1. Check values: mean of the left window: 20.9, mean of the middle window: 21.5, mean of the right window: 21.1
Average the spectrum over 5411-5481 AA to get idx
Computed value 21.2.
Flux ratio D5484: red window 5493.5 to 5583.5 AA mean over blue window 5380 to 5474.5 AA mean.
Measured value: 1.01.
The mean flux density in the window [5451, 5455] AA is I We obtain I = 21.1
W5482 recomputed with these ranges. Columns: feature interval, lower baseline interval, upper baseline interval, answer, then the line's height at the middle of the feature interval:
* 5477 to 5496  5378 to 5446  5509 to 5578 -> 0.2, 21.1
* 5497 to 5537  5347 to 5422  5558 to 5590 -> -2.2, 20.6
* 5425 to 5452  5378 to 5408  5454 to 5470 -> -0.4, 21.4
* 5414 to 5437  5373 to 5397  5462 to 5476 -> 0.9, 21.6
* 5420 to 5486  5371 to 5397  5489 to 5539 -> 0.8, 21.6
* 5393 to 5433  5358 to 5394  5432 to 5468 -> 1.3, 21.4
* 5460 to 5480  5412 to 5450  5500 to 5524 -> 0.1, 21.6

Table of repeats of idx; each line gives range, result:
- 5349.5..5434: 21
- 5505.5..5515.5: 21.9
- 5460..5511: 21.5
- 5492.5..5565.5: 21.6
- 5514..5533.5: 21.4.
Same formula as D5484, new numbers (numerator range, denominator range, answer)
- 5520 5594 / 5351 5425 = 1.01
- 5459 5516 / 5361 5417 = 1.04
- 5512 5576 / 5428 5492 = 1.01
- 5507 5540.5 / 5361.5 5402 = 1.04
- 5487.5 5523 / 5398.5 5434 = 1.07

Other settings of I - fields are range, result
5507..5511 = 21.6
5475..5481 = 19.8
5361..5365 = 22.9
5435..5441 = 22.1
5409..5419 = 19.4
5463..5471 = 22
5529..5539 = 22.3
